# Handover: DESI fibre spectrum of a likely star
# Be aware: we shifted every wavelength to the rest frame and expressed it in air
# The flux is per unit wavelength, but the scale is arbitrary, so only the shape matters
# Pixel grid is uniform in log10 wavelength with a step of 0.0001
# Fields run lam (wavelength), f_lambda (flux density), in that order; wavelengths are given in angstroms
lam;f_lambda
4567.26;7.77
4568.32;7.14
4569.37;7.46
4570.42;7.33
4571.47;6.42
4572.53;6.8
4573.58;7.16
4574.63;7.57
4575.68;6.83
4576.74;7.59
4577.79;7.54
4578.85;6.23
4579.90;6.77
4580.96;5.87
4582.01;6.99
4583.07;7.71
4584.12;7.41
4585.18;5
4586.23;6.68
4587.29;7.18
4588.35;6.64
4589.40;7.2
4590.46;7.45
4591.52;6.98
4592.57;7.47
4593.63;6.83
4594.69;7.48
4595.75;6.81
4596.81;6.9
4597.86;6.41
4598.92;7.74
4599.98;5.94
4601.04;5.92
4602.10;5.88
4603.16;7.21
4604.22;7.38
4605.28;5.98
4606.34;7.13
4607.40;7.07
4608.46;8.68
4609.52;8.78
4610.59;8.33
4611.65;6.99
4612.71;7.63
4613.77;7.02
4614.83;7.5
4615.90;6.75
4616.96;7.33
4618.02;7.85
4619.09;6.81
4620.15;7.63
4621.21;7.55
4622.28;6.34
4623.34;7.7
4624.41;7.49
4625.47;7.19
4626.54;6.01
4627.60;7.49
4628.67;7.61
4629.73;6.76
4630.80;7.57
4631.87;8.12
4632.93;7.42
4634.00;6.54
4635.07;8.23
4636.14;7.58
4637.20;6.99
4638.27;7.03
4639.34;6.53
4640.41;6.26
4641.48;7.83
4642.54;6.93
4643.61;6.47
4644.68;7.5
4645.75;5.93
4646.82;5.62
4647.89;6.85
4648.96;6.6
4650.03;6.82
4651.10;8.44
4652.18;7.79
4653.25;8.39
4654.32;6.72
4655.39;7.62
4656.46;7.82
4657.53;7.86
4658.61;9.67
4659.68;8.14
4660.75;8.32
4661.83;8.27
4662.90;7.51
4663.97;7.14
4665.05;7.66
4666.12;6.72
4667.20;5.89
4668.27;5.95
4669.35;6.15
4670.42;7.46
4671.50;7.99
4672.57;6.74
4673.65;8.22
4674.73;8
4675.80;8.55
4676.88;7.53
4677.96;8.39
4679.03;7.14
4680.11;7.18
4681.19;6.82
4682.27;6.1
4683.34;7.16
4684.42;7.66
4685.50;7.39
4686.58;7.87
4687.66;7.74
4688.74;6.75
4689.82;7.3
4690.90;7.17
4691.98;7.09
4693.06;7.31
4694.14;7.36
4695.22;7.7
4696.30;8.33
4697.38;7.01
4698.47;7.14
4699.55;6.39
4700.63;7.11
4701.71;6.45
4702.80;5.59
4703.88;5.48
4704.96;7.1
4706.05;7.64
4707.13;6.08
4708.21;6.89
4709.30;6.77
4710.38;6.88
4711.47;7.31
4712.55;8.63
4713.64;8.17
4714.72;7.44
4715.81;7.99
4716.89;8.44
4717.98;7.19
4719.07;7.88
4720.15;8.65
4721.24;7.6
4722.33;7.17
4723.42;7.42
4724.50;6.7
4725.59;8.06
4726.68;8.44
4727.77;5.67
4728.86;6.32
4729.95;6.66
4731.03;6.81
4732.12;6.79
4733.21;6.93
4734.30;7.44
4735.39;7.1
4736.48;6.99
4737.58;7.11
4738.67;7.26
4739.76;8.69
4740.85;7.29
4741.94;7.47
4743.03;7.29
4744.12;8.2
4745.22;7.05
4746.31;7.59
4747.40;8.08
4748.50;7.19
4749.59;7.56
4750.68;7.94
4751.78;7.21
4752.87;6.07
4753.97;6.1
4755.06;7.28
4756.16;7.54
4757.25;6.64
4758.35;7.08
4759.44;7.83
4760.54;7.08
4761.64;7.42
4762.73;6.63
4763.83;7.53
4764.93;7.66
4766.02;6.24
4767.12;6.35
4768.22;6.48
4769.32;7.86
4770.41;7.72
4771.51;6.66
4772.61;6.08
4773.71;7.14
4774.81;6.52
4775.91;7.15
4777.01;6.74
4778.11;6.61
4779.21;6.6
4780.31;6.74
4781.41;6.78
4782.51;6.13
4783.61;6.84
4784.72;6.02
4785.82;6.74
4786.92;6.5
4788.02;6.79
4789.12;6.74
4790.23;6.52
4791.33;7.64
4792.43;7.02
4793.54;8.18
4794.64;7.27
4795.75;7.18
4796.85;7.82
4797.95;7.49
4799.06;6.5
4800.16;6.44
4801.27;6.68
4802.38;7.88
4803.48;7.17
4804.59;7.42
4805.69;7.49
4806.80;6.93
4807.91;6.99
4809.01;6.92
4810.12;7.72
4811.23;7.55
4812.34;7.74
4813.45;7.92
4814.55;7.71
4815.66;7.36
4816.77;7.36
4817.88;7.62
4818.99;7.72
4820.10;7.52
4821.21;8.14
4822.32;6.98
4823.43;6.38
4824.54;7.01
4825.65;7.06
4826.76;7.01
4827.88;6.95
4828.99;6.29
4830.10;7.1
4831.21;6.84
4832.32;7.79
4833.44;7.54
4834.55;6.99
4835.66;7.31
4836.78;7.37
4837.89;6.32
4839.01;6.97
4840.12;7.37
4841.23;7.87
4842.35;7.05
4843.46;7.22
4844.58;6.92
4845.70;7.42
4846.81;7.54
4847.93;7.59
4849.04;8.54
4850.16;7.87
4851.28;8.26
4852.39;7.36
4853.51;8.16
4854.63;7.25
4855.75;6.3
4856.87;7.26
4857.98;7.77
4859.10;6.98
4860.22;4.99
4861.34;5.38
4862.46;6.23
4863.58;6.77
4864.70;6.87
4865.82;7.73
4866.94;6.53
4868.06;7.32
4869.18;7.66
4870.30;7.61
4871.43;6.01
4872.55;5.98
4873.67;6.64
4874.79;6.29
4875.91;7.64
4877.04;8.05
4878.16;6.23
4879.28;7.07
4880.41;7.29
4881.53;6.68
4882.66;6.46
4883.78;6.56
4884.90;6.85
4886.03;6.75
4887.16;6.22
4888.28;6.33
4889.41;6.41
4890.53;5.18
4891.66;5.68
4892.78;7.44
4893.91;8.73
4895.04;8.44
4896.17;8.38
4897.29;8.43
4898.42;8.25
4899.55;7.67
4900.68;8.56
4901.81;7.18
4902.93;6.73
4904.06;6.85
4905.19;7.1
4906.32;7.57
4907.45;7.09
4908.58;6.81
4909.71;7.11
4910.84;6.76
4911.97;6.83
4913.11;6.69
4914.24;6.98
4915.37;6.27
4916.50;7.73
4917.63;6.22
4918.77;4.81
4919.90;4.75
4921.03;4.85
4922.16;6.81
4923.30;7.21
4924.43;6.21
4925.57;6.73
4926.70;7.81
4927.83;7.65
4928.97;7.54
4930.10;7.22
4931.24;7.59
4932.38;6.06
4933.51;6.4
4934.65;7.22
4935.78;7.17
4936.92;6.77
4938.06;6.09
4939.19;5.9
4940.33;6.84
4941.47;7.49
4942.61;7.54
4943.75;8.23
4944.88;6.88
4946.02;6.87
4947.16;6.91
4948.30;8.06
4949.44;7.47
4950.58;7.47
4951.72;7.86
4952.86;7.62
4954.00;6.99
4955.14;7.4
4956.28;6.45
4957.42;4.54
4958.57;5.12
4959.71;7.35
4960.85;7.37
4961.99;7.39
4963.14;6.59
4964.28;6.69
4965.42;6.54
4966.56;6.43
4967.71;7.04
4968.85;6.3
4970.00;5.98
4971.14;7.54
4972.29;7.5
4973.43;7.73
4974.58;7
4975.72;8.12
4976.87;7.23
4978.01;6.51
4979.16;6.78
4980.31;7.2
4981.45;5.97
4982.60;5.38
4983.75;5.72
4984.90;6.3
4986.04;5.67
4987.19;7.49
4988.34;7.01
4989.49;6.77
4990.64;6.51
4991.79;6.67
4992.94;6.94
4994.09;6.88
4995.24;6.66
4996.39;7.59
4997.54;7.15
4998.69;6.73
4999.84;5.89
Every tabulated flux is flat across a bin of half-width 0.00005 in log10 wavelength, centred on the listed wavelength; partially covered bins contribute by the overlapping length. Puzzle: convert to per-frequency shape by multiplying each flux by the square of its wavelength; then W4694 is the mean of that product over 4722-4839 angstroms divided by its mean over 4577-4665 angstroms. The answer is 1.06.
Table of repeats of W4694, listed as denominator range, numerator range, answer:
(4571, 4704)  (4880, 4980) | 1.09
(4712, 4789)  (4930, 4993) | 1.04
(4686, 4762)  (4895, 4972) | 1.04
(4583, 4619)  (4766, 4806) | 1.06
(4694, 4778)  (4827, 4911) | 1.05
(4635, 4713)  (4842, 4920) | 1.06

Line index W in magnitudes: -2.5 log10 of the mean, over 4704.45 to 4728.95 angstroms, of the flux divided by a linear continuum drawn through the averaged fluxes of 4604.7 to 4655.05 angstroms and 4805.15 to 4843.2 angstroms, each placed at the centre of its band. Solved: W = -0.03 mag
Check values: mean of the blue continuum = 7.23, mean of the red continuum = 7.26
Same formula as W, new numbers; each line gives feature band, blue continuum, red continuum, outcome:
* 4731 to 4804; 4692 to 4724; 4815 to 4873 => 0.02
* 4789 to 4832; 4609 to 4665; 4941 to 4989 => -0.02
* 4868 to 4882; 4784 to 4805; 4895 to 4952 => 0.01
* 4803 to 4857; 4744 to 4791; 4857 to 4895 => -0.07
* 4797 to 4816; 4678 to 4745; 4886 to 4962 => -0.03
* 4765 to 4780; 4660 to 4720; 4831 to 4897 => 0.06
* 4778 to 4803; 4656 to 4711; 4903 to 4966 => 0.02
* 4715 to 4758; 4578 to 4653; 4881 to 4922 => -0.05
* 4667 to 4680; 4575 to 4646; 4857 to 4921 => -0.05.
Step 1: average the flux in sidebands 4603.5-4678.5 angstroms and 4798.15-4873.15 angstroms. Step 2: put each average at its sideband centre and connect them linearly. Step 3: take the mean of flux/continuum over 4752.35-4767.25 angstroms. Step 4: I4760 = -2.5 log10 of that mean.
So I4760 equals 0.040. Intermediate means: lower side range 7.35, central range 6.98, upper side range 7.17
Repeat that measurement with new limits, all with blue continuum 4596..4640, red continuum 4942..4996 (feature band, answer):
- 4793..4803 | -0.04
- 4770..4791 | 0.06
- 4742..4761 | -0.03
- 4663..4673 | 0.04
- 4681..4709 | 0.01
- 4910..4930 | 0.05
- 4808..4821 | -0.08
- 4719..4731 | -0.03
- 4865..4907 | -0.02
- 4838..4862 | -0.04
